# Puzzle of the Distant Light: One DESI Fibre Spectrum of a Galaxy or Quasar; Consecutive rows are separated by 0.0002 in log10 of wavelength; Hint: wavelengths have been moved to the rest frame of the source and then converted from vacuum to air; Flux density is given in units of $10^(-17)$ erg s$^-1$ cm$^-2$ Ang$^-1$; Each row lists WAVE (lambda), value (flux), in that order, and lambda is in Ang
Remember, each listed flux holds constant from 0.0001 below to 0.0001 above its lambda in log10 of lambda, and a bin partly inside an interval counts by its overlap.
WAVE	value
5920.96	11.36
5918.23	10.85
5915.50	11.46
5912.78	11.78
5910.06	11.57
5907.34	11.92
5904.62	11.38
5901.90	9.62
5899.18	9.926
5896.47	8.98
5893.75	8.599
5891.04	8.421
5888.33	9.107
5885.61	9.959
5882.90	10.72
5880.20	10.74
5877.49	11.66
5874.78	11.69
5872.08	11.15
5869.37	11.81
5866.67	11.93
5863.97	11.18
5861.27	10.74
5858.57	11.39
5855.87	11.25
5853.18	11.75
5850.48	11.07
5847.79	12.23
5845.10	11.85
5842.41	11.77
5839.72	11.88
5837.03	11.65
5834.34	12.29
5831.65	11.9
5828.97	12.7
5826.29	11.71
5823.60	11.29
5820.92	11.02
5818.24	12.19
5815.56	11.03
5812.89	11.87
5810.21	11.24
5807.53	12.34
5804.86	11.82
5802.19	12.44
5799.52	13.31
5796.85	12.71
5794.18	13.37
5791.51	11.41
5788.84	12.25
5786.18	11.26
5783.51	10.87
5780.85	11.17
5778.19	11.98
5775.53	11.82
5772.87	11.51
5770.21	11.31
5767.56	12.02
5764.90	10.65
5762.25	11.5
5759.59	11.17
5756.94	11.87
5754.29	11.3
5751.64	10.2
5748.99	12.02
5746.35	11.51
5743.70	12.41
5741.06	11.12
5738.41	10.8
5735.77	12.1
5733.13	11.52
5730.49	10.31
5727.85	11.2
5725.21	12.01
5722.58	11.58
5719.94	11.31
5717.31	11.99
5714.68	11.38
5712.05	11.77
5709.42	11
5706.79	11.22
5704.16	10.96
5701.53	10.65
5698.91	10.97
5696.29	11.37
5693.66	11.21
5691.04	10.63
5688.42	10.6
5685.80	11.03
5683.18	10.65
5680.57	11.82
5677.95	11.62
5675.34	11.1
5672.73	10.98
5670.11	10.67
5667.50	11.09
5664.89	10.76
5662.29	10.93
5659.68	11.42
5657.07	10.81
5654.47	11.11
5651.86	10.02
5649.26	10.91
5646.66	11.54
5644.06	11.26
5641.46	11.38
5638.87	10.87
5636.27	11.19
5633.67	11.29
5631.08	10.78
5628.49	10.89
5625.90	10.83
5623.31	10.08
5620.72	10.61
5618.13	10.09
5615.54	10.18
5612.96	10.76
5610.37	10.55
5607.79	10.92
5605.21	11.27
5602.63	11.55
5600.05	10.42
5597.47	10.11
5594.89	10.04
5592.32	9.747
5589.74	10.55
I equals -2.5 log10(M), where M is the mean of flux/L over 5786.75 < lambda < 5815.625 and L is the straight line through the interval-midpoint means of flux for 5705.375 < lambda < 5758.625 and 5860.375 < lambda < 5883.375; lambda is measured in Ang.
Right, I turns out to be -0.07 mag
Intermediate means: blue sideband 11.4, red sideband 11.3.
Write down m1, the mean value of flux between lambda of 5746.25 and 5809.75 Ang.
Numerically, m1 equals 11.7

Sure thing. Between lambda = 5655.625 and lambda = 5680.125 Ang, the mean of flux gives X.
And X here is 11.1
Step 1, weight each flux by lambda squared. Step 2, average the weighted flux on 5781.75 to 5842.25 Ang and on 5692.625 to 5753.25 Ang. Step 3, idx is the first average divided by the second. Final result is 1.09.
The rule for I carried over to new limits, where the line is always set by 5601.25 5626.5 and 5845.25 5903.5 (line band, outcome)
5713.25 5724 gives -0.09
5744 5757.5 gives -0.07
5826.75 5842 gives -0.13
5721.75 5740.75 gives -0.06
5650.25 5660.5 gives -0.01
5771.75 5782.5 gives -0.09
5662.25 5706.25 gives -0.03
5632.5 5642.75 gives -0.05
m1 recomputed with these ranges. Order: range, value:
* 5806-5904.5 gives 11.1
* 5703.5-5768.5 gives 11.4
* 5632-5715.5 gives 11.1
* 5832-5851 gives 11.9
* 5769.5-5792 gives 11.5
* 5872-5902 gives 10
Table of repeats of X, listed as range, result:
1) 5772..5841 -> 11.9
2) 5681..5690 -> 10.9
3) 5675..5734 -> 11.2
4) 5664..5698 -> 11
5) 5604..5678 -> 10.9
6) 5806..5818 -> 11.7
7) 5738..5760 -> 11.4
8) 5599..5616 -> 10.8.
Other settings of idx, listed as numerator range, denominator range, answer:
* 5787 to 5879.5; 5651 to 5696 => 1.14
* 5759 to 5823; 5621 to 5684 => 1.12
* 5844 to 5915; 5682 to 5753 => 1.02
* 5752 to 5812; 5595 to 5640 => 1.16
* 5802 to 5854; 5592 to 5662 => 1.17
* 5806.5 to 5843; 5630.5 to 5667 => 1.14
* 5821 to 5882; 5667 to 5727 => 1.09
